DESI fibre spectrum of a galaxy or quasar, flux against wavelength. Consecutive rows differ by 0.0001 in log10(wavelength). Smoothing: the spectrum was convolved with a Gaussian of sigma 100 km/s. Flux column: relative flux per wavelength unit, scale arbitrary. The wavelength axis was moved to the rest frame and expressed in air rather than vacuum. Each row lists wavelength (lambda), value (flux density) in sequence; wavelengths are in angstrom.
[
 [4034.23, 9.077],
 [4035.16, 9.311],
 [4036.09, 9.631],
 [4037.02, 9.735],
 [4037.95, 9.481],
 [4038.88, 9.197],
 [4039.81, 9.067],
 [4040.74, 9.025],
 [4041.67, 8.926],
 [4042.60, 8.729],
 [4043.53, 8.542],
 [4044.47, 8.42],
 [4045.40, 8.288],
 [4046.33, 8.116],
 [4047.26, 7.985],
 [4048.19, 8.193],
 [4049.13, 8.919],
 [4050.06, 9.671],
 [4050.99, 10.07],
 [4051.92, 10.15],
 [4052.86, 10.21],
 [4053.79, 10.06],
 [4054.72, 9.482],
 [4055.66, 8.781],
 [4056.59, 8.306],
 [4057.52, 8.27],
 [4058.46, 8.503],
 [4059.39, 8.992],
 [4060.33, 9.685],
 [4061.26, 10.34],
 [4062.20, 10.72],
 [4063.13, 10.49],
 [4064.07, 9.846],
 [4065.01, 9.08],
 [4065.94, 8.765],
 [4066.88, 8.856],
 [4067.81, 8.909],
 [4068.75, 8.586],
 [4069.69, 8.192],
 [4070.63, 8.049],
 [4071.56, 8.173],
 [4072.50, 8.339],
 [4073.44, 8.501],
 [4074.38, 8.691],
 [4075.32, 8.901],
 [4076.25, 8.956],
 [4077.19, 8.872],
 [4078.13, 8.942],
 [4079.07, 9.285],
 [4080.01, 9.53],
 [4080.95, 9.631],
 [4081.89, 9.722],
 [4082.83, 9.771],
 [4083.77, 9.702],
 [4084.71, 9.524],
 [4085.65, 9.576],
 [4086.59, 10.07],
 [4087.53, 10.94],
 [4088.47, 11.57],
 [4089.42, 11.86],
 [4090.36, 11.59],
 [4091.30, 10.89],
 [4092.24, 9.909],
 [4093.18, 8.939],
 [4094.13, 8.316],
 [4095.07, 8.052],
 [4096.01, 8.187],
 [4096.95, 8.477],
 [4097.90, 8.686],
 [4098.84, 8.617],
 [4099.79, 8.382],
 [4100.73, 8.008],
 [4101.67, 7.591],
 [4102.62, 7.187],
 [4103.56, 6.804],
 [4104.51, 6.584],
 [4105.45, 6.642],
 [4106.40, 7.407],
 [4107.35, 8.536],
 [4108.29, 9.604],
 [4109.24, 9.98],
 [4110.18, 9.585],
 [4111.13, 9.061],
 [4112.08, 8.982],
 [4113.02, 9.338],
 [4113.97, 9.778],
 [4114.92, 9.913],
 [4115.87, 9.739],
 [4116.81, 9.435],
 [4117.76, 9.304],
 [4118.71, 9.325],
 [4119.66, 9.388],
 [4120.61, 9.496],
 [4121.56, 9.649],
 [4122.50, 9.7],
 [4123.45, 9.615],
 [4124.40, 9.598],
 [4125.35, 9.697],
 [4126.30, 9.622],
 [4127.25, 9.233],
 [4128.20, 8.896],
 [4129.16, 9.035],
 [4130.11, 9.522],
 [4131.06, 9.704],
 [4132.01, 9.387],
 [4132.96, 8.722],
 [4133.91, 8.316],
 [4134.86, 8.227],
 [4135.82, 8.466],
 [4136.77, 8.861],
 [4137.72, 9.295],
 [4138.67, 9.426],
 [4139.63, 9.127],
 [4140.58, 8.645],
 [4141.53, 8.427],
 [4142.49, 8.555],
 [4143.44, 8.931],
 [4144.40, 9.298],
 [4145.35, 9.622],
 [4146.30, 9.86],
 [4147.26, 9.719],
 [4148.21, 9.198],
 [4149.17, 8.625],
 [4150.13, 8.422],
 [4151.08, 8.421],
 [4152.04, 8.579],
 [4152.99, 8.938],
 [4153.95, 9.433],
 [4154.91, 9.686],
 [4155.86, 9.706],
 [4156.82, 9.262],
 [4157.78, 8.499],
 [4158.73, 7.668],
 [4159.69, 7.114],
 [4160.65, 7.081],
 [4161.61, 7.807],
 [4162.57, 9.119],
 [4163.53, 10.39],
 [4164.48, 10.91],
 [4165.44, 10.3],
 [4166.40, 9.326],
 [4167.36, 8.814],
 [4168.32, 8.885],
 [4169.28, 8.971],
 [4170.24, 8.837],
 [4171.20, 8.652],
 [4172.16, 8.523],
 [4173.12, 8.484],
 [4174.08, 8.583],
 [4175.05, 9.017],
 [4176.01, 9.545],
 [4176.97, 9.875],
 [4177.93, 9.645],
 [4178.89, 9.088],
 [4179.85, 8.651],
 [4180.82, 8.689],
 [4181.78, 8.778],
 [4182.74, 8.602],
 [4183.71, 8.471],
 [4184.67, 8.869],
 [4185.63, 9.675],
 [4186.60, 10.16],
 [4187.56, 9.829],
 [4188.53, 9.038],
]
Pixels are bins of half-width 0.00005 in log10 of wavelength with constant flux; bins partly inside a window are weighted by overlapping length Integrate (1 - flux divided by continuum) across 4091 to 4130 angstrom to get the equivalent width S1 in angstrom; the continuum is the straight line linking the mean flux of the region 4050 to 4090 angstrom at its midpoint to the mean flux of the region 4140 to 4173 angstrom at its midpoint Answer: 1.2 angstrom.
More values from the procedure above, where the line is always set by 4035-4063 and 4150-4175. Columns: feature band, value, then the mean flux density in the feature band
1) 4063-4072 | 0.3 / 8.84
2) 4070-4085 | 0.1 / 9.02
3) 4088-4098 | -0.7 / 9.71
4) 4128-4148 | -0.3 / 9.05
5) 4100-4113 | 1.2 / 8.2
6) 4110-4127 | -1.0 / 9.51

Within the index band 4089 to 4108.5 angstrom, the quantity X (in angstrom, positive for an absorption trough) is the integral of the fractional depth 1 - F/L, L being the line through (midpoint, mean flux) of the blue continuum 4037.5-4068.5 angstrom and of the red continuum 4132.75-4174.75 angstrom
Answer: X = 1.03 angstrom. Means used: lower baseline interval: 9.15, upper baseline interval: 8.9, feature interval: 8.56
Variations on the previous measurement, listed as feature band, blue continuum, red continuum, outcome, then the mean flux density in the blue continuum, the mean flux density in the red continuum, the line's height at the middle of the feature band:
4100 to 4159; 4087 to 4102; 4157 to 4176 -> 0.97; 9.4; 8.81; 9.11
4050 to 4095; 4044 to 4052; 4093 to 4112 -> -4.76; 8.81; 8.23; 8.55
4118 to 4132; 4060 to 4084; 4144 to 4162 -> -0.84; 9.17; 8.79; 8.92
